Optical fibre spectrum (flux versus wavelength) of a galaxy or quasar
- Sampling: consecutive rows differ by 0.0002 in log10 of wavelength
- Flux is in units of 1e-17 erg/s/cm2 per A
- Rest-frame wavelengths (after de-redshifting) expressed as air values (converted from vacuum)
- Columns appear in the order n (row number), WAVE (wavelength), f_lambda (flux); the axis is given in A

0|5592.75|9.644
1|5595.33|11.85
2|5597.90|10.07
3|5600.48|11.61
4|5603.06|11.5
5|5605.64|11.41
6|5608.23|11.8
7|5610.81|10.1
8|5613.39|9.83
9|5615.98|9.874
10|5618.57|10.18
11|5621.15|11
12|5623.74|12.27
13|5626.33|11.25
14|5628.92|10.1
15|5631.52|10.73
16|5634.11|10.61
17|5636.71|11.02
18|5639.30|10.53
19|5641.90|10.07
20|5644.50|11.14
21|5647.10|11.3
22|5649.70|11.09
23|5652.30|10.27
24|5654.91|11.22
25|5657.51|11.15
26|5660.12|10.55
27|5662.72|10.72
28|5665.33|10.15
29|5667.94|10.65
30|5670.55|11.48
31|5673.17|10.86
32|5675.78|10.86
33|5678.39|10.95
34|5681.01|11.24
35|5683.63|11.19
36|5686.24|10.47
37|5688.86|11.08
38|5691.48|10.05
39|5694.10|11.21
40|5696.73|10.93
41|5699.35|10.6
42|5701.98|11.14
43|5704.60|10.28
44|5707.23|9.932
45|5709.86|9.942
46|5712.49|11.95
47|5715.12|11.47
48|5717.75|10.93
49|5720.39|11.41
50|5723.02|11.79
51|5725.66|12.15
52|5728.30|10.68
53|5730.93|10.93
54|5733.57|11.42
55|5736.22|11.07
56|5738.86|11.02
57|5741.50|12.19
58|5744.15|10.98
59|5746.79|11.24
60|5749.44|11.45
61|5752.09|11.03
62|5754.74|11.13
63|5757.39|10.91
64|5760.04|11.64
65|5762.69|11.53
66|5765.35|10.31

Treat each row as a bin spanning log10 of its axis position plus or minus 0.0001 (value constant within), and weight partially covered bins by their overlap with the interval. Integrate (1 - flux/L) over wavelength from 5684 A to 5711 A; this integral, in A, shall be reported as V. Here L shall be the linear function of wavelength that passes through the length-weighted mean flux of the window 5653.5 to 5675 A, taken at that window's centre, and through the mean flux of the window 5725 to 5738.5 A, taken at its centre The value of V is 1.0 A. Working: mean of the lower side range 10.8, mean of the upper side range 11.2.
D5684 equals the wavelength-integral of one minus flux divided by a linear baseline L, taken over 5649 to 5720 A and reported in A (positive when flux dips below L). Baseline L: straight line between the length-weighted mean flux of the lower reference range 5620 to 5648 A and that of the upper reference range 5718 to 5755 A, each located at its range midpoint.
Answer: 1.7 A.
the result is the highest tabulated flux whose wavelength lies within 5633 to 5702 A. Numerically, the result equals 11.48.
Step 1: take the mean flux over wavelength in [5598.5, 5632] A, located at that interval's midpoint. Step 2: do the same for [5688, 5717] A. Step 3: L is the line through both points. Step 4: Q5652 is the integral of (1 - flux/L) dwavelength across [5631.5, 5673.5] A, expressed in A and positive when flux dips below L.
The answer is 0.2 A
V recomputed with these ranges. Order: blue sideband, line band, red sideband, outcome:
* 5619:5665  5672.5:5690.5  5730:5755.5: 0.12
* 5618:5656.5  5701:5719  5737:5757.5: 0.53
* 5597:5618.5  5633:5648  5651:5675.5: 0.00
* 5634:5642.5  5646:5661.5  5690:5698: -0.43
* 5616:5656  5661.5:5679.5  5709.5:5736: 0.33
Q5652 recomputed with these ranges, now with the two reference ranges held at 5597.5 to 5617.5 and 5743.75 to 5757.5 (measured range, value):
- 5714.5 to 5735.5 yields -0.5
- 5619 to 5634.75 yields -0.2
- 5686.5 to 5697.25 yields 0.2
